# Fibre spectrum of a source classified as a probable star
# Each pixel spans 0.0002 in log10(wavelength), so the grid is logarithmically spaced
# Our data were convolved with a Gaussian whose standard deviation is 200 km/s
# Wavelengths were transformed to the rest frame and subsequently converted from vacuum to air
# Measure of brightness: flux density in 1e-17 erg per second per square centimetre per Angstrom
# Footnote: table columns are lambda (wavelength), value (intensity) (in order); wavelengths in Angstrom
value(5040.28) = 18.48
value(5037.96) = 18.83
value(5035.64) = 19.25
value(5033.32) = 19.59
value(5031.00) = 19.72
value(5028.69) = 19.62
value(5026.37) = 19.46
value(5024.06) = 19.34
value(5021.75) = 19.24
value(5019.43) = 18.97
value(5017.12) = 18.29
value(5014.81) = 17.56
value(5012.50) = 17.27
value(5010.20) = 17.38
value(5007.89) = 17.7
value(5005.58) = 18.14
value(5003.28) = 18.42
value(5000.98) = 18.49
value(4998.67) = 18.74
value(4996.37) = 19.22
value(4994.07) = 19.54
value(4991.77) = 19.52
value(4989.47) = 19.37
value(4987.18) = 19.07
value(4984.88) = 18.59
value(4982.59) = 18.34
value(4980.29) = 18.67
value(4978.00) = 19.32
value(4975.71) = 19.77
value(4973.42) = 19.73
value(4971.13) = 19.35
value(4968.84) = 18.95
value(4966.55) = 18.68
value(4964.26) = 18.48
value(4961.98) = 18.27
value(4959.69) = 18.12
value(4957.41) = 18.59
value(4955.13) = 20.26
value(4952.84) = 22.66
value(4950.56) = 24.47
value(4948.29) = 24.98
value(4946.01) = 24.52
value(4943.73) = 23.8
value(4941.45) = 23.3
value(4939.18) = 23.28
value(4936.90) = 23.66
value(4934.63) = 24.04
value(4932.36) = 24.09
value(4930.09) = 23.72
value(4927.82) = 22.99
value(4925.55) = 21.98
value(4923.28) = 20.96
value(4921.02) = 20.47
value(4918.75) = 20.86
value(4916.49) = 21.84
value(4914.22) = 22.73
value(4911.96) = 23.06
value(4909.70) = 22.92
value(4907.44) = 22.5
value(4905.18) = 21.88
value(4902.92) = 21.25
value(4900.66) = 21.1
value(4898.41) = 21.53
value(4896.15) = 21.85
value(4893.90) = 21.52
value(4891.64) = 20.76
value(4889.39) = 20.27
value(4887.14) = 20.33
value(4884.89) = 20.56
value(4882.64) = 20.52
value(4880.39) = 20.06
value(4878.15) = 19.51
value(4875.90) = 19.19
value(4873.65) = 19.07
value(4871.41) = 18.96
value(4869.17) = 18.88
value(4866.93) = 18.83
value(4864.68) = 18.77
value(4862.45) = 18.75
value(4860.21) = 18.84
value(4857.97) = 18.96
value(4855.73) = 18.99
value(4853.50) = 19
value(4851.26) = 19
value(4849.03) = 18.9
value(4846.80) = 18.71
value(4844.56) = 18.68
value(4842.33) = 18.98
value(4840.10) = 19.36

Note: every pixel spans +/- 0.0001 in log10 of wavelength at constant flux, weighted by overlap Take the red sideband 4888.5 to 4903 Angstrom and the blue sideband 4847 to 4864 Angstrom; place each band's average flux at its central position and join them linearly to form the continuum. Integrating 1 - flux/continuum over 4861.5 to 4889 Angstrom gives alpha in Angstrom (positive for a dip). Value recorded 0.8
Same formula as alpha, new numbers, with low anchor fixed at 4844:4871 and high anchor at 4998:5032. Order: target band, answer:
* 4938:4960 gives -4.57 Angstrom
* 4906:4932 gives -4.85 Angstrom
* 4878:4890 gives -0.93 Angstrom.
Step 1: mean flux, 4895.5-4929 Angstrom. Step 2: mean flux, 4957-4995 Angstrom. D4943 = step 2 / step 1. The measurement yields 0.9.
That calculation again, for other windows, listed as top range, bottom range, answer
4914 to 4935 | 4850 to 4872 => 1.18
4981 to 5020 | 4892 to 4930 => 0.85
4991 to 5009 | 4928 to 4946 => 0.79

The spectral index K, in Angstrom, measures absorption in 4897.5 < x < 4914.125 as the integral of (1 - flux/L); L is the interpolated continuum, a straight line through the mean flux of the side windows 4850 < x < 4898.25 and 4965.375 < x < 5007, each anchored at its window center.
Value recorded -2.22 Angstrom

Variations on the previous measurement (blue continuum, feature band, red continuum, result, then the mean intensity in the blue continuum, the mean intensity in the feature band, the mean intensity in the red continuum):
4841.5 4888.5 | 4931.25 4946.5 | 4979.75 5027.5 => -3.9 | 19.2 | 23.8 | 18.6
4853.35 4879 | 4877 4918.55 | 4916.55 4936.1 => -1.1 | 19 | 21.3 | 22.4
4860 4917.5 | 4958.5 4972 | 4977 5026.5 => 0.5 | 20.6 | 18.6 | 18.6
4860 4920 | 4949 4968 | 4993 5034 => -0.5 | 20.6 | 20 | 18.7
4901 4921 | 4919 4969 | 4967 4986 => -3.2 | 22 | 21.9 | 19.1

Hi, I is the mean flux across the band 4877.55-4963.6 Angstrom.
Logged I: 21.8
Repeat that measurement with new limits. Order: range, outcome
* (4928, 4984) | 21.2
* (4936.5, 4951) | 24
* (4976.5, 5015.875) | 18.6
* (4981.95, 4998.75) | 19.1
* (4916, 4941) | 22.6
